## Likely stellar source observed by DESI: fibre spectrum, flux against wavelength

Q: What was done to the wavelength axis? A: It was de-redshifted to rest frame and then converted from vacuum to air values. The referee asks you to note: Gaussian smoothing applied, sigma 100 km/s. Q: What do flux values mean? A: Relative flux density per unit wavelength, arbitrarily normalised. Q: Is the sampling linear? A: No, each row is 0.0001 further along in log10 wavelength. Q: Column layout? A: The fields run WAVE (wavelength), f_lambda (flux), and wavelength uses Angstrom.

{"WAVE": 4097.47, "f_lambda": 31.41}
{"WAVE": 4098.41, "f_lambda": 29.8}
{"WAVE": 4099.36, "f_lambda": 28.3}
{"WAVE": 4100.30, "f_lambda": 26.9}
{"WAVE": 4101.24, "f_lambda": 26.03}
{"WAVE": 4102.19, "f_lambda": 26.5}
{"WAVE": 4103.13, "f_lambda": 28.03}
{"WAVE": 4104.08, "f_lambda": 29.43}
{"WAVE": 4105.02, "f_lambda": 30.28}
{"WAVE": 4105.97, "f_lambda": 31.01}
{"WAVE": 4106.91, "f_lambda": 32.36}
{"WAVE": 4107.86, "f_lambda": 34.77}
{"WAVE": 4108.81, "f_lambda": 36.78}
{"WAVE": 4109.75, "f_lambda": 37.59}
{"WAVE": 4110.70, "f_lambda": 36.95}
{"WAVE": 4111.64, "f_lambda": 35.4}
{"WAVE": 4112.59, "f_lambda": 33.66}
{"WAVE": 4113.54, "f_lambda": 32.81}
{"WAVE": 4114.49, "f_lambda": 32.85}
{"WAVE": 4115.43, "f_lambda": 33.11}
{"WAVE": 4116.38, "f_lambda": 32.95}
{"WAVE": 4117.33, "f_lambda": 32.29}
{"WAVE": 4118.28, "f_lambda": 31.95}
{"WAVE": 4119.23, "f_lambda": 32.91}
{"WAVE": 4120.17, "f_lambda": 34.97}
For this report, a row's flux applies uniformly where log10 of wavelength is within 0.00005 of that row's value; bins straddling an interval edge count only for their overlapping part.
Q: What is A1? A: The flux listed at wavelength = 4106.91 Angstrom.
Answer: 32.36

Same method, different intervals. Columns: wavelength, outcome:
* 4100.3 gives 26.9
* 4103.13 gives 28.03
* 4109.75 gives 37.59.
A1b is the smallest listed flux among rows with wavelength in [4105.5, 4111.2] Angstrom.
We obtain 31.01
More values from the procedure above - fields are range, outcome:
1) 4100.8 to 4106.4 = 26.03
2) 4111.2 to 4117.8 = 32.29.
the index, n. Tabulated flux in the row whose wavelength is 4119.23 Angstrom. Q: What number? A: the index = 32.91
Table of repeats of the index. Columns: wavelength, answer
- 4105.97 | 31.01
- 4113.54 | 32.81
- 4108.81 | 36.78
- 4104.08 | 29.43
